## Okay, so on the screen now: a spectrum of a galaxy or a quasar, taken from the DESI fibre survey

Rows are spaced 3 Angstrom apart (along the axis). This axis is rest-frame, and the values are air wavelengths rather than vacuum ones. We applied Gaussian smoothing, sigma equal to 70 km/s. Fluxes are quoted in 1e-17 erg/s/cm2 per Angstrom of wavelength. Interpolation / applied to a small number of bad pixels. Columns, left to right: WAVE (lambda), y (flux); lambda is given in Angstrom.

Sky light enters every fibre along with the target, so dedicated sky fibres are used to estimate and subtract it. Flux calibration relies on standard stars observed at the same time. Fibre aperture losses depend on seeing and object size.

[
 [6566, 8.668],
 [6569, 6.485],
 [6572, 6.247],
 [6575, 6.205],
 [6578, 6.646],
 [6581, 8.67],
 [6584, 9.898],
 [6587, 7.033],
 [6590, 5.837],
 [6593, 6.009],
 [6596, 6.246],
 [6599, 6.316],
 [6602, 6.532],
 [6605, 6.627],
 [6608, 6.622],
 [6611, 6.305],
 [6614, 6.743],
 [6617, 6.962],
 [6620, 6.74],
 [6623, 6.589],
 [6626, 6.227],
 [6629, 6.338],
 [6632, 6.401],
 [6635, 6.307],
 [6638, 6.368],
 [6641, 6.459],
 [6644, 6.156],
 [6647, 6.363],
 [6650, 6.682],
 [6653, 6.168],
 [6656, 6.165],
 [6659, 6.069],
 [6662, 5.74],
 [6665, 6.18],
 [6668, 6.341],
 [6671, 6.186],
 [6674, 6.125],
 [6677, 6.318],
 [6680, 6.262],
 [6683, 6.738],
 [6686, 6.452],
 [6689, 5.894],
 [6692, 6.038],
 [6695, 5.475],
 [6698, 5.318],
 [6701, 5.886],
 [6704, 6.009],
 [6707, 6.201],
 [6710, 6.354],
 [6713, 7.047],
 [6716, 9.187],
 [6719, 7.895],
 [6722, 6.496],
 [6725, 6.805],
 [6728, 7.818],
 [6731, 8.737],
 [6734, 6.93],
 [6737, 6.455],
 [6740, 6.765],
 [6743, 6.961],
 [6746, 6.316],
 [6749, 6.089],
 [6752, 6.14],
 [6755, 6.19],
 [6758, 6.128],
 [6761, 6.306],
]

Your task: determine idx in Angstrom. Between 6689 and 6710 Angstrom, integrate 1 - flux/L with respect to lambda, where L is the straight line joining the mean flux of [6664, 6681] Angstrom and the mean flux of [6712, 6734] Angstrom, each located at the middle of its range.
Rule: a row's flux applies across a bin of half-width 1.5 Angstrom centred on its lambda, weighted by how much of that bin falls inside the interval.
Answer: 3.4 Angstrom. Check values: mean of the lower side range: 6.24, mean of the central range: 5.86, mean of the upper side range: 7.67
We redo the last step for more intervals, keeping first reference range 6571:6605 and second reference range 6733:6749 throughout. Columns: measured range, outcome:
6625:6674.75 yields 3.8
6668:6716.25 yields 3.1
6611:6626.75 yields 0.4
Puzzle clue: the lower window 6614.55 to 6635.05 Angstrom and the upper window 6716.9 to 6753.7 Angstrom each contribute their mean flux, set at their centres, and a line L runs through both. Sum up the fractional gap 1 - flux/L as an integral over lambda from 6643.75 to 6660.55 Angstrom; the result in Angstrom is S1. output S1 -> 0.9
